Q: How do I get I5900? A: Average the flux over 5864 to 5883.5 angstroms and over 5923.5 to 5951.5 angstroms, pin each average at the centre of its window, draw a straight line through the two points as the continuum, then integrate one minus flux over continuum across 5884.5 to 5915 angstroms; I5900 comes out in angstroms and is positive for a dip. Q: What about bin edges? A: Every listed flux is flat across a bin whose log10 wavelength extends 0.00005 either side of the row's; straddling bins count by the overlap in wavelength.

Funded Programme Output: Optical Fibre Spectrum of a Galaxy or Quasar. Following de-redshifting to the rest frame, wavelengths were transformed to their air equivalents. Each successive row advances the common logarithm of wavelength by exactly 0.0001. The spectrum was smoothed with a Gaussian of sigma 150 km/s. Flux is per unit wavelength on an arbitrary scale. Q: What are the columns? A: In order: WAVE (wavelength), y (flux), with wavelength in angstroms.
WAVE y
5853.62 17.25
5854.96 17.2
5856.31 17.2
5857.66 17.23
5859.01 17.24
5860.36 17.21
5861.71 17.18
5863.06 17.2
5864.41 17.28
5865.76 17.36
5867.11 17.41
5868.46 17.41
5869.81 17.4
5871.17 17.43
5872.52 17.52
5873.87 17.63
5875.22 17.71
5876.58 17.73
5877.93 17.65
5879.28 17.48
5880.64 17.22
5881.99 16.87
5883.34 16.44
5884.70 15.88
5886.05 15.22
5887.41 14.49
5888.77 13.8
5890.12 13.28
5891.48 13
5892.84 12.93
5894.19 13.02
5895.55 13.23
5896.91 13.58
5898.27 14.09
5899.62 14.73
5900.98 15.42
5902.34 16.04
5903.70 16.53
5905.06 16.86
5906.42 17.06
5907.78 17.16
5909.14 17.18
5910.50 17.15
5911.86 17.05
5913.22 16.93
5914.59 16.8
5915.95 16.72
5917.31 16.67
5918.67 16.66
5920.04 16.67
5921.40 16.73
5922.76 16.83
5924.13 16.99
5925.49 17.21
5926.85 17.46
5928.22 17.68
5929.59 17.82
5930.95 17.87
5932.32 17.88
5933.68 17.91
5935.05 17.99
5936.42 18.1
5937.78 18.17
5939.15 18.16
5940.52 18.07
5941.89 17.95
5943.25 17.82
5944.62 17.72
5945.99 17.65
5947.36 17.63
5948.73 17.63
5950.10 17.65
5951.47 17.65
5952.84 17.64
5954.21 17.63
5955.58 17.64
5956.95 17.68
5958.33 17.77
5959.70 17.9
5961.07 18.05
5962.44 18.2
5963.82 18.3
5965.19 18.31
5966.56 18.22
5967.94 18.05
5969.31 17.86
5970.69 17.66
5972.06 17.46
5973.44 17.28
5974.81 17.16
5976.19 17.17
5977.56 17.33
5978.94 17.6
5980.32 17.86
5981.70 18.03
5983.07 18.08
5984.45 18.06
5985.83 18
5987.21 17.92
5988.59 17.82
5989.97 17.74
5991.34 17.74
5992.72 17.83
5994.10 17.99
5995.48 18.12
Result 4.0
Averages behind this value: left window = 17.4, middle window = 15.3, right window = 17.8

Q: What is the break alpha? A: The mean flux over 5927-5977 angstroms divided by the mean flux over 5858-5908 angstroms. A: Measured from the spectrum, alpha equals 1.1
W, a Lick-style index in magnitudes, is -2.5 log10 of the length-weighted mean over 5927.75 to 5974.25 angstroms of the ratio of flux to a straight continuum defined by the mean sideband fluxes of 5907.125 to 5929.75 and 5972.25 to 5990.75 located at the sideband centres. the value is -0.03 mag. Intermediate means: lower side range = 17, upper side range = 17.7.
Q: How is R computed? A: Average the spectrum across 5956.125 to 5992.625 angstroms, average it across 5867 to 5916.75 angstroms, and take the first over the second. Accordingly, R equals 1.11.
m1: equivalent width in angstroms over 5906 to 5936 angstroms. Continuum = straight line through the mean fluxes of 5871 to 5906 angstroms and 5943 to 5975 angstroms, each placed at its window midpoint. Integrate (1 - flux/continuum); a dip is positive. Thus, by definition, -1.1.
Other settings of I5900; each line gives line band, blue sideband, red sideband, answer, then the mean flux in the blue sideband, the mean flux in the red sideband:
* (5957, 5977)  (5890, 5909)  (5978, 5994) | -0.7 angstroms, 14.9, 17.9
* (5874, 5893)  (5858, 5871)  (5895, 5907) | 0.5 angstroms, 17.3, 15.3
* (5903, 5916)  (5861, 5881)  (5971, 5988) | 0.4 angstroms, 17.4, 17.7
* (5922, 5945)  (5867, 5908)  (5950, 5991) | -1.1 angstroms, 15.8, 17.8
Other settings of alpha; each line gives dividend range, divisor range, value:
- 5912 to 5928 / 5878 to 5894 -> 1.11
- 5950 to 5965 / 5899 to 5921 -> 1.08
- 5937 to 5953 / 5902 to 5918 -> 1.06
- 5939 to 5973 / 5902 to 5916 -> 1.06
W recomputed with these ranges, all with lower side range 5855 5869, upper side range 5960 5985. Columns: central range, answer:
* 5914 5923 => 0.052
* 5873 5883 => -0.007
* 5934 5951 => -0.013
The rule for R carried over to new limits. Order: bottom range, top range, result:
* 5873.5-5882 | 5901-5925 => 0.96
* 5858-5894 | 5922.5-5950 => 1.08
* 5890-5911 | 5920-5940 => 1.16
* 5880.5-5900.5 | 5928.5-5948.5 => 1.24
